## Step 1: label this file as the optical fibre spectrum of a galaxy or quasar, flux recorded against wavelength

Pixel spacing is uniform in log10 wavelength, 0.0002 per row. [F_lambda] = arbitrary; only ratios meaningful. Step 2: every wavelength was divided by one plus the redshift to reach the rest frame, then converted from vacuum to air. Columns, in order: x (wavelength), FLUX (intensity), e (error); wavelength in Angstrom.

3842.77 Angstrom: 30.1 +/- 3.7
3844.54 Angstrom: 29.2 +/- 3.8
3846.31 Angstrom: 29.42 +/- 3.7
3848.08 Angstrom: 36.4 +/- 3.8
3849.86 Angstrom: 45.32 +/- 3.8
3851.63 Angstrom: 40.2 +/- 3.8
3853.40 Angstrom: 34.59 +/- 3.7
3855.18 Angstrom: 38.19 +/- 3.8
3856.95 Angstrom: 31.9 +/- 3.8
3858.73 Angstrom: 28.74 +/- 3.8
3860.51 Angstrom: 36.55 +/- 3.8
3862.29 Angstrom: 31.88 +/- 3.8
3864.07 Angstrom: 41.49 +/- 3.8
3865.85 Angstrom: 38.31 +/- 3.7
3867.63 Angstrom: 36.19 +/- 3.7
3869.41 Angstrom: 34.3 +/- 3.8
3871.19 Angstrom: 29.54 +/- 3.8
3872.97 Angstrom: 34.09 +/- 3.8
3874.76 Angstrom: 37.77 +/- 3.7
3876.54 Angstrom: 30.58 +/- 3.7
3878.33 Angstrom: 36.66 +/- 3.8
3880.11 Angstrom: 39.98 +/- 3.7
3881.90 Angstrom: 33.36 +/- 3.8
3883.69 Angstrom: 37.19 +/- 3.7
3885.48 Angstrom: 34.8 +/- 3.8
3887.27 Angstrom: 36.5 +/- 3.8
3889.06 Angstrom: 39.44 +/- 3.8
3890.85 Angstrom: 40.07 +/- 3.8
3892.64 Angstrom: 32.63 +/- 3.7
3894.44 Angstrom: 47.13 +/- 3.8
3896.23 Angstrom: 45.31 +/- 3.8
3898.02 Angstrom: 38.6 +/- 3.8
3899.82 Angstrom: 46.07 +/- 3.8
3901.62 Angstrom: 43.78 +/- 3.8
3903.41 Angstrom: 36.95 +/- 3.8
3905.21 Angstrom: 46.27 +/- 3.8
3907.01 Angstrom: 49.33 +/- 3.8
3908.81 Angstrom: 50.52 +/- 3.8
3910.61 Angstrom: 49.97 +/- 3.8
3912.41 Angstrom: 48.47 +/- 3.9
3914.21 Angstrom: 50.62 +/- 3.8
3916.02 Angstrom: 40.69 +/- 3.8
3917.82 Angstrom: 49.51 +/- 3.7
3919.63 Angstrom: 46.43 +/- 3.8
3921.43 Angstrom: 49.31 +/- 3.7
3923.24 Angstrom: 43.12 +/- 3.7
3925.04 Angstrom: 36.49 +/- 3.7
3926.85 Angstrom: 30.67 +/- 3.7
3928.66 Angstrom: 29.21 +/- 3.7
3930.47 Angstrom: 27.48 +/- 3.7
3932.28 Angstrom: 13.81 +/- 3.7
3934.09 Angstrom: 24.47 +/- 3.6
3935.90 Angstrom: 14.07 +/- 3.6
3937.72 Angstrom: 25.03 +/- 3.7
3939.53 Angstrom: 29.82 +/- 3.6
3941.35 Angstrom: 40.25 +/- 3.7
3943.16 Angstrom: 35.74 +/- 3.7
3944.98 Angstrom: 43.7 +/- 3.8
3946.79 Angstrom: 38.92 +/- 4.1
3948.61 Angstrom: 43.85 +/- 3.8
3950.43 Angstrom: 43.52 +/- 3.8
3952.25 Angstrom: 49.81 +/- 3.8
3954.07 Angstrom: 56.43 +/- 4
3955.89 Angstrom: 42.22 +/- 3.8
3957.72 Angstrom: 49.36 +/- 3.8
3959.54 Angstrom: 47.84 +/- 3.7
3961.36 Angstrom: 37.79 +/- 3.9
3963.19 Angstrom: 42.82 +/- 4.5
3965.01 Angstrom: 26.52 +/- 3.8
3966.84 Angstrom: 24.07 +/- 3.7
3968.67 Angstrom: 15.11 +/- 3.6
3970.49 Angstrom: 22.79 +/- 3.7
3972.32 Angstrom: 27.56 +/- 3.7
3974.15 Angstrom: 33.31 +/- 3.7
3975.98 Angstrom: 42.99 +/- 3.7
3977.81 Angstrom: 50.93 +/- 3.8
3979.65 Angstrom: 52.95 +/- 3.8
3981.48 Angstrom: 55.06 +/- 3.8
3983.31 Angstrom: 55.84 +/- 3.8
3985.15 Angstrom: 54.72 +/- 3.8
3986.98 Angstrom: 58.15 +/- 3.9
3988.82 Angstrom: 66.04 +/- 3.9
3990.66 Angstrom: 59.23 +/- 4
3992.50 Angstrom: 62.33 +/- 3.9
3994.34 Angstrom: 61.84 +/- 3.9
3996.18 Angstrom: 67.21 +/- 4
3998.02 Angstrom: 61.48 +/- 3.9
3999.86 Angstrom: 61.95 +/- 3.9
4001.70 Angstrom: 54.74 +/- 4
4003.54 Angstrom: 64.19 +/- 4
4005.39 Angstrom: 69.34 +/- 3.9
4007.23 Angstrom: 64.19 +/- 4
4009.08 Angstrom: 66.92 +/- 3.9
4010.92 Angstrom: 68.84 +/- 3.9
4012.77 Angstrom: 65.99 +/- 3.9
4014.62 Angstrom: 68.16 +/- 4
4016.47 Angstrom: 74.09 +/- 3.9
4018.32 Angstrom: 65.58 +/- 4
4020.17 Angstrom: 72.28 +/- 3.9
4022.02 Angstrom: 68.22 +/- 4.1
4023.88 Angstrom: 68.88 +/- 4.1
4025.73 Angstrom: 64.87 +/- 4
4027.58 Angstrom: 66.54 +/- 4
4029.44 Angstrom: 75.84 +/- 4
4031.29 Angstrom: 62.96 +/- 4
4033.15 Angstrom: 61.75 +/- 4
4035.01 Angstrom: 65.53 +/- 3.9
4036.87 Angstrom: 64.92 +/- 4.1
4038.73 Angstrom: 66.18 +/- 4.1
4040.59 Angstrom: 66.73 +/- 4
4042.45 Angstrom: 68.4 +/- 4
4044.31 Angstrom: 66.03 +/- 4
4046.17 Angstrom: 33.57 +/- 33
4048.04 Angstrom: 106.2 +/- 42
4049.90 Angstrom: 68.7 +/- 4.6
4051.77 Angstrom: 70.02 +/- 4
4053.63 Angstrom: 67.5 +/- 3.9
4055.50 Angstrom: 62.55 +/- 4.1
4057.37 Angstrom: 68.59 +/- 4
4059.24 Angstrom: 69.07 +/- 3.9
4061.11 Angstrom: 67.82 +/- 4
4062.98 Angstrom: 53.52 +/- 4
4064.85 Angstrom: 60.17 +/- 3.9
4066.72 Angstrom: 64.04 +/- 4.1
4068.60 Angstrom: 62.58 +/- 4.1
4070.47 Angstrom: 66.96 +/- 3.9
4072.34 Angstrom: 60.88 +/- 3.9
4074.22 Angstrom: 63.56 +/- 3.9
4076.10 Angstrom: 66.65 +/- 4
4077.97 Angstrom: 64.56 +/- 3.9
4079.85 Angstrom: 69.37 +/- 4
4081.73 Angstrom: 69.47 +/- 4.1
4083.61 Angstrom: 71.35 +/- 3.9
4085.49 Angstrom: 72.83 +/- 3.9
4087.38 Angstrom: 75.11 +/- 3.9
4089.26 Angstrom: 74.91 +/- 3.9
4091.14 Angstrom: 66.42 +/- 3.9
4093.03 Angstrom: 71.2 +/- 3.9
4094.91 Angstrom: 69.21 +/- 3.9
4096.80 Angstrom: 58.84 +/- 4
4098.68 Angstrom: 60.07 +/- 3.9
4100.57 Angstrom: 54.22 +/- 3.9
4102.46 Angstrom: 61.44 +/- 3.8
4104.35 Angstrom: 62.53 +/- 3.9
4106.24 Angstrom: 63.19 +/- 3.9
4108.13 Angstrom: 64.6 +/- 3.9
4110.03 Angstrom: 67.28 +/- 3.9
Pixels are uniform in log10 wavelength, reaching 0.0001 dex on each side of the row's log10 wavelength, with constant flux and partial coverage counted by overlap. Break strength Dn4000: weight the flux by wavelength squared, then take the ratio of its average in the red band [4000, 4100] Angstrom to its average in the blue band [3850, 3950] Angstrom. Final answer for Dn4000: 1.9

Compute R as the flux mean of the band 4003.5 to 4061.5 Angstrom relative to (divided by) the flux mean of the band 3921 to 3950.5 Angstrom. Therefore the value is 2.0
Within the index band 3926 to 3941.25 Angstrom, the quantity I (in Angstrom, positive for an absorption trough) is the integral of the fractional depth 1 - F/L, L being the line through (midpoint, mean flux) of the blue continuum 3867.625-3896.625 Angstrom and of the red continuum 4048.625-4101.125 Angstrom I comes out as 6.7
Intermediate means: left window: 36.7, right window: 66.4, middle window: 25.1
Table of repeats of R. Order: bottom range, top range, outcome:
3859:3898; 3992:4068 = 1.80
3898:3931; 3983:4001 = 1.41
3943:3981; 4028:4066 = 1.67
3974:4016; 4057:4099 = 1.11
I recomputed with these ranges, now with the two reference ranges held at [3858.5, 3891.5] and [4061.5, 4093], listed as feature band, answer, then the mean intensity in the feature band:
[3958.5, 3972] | 5.02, 31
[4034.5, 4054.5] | -1.97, 67.7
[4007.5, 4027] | -3.67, 68.2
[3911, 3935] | 2.70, 38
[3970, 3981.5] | 2.44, 40.3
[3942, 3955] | 0.70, 44.5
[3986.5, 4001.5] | -2.27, 62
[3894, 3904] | -0.91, 43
